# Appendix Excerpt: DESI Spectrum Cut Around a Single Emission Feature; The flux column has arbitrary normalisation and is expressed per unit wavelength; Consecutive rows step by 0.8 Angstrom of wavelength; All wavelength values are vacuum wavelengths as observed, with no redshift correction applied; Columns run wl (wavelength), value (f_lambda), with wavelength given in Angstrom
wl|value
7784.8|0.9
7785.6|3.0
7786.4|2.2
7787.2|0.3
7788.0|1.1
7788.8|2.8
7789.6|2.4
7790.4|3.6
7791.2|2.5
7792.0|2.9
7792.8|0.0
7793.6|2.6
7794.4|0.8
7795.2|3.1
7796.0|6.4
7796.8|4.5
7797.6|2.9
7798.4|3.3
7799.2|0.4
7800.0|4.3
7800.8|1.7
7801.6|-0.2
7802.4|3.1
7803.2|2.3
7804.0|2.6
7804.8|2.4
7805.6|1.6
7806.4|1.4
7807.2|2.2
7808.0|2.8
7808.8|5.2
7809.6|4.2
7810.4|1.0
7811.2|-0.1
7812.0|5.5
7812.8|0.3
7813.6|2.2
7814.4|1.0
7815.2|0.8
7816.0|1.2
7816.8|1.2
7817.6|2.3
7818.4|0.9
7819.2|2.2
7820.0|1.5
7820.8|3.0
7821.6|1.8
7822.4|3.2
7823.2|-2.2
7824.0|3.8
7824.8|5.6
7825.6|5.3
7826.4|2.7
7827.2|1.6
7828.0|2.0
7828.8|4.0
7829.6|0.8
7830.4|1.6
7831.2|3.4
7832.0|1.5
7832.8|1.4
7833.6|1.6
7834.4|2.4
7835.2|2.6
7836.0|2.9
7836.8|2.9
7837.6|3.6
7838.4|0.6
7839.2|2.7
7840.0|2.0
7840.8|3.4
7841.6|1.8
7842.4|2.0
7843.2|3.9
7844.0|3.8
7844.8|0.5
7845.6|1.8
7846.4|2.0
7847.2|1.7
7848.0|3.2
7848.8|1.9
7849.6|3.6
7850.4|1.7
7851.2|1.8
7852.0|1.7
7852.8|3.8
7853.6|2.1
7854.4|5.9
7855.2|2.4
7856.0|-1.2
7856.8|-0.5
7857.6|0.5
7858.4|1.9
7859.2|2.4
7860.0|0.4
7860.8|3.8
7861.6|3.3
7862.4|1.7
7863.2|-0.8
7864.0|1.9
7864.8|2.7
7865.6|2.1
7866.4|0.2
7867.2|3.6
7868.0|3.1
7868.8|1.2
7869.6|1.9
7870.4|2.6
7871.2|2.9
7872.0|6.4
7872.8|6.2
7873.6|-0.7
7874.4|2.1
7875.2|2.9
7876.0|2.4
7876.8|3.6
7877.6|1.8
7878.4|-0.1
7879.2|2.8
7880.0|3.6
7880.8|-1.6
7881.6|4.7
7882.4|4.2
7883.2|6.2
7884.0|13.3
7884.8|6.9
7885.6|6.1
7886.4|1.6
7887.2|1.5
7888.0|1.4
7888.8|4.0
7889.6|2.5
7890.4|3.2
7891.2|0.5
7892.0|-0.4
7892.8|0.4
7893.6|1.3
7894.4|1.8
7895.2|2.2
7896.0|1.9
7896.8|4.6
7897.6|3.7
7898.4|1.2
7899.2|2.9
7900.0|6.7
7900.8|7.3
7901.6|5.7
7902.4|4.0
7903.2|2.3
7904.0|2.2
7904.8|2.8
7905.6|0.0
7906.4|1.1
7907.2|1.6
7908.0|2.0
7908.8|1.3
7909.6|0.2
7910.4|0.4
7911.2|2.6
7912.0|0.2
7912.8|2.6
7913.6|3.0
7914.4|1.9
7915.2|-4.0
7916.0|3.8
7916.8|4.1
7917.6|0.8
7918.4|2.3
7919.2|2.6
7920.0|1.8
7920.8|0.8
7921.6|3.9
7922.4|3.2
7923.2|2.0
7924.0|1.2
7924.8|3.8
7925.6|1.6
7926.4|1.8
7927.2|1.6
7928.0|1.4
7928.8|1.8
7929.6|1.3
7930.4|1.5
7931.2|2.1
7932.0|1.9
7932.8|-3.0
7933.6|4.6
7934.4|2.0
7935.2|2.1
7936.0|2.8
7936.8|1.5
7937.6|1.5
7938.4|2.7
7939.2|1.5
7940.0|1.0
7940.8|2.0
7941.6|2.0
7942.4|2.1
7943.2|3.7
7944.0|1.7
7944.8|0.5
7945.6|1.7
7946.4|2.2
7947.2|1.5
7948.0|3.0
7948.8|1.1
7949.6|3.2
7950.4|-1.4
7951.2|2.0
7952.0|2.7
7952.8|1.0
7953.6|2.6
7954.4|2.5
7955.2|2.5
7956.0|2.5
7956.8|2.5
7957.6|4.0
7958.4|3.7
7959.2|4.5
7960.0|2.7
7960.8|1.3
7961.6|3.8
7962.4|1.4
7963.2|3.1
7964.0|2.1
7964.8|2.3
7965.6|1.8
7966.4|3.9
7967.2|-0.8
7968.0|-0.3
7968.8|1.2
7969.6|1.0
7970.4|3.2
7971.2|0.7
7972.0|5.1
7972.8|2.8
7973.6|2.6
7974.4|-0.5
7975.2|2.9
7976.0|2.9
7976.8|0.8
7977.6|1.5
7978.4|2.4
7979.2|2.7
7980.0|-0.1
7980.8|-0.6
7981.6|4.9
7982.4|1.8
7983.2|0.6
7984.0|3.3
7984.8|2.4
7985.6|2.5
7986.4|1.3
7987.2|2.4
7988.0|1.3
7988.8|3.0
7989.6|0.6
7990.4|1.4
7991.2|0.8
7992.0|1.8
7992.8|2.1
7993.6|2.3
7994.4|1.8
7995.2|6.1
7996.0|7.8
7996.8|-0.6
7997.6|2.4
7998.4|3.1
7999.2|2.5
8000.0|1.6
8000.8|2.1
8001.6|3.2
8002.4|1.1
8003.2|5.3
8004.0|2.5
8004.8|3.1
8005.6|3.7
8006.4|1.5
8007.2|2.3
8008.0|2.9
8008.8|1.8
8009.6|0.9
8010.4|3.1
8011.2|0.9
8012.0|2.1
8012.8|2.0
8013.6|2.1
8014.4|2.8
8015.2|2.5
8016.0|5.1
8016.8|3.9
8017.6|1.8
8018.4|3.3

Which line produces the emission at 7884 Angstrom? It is [S II] 6716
